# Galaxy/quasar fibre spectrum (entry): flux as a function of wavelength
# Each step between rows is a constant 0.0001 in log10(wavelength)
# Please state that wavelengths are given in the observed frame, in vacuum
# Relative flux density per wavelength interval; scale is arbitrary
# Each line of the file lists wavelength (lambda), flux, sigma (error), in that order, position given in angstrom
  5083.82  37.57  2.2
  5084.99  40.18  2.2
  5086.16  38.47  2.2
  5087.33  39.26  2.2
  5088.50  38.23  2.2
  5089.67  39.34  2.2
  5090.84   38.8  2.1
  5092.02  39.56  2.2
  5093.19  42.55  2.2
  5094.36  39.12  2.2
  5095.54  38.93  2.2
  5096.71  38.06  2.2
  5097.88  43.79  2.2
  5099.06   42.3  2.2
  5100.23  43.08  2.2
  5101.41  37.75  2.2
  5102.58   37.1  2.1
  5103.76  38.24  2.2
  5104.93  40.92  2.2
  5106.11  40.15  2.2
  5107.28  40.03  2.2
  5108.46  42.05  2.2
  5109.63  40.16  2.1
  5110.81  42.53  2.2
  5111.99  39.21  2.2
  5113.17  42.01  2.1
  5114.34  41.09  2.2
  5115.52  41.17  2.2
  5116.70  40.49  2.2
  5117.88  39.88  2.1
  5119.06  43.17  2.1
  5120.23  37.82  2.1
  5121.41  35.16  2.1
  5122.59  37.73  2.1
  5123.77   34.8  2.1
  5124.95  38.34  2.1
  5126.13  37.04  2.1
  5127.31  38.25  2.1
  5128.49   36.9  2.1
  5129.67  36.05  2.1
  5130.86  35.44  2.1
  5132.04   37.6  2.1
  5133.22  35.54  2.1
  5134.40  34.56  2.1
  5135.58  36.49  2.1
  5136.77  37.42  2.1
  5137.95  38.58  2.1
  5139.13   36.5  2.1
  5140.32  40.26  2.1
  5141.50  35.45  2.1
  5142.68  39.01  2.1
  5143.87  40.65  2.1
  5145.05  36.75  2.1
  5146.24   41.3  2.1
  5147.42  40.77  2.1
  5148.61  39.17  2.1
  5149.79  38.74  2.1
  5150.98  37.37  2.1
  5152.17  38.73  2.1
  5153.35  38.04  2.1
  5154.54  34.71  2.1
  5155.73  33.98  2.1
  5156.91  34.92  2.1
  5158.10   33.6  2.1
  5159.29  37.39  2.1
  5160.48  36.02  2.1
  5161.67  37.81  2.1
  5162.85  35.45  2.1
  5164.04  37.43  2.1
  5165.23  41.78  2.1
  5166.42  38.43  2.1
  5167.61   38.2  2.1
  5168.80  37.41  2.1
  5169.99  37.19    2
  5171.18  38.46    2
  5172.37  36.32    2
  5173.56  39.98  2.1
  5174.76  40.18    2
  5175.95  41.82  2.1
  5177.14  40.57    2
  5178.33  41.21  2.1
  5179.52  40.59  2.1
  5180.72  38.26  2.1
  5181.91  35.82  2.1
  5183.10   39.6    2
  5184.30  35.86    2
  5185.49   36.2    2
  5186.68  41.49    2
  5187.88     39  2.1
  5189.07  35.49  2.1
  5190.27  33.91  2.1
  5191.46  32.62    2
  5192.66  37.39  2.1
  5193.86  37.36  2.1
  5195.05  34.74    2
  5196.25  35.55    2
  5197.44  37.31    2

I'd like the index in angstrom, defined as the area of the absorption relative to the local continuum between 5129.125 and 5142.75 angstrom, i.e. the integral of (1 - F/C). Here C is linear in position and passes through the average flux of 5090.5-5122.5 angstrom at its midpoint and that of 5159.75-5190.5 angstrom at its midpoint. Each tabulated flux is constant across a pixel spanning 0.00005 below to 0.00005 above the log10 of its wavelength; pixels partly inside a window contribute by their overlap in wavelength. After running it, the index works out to 0.9 angstrom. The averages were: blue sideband 40.2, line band 36.8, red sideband 38.3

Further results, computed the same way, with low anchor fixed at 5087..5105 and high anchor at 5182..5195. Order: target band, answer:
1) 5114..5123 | -0.1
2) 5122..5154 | 0.6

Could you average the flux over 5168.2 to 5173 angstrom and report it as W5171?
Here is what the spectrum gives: 37.4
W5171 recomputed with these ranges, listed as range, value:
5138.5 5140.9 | 38.3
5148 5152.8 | 38.5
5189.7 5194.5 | 35.3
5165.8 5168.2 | 38.3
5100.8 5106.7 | 38.9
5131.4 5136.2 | 36.1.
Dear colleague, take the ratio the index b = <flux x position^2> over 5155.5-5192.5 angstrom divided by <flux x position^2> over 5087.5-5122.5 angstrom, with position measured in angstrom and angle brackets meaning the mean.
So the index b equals 1.0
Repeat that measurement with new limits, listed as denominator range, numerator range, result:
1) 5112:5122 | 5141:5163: 0.95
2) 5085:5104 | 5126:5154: 0.97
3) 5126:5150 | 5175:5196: 1.02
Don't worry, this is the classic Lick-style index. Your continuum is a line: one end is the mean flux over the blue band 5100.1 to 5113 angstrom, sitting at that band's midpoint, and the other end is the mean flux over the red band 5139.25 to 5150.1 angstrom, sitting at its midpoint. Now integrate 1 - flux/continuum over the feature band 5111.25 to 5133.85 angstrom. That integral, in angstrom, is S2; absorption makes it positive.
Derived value 0.75 angstrom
